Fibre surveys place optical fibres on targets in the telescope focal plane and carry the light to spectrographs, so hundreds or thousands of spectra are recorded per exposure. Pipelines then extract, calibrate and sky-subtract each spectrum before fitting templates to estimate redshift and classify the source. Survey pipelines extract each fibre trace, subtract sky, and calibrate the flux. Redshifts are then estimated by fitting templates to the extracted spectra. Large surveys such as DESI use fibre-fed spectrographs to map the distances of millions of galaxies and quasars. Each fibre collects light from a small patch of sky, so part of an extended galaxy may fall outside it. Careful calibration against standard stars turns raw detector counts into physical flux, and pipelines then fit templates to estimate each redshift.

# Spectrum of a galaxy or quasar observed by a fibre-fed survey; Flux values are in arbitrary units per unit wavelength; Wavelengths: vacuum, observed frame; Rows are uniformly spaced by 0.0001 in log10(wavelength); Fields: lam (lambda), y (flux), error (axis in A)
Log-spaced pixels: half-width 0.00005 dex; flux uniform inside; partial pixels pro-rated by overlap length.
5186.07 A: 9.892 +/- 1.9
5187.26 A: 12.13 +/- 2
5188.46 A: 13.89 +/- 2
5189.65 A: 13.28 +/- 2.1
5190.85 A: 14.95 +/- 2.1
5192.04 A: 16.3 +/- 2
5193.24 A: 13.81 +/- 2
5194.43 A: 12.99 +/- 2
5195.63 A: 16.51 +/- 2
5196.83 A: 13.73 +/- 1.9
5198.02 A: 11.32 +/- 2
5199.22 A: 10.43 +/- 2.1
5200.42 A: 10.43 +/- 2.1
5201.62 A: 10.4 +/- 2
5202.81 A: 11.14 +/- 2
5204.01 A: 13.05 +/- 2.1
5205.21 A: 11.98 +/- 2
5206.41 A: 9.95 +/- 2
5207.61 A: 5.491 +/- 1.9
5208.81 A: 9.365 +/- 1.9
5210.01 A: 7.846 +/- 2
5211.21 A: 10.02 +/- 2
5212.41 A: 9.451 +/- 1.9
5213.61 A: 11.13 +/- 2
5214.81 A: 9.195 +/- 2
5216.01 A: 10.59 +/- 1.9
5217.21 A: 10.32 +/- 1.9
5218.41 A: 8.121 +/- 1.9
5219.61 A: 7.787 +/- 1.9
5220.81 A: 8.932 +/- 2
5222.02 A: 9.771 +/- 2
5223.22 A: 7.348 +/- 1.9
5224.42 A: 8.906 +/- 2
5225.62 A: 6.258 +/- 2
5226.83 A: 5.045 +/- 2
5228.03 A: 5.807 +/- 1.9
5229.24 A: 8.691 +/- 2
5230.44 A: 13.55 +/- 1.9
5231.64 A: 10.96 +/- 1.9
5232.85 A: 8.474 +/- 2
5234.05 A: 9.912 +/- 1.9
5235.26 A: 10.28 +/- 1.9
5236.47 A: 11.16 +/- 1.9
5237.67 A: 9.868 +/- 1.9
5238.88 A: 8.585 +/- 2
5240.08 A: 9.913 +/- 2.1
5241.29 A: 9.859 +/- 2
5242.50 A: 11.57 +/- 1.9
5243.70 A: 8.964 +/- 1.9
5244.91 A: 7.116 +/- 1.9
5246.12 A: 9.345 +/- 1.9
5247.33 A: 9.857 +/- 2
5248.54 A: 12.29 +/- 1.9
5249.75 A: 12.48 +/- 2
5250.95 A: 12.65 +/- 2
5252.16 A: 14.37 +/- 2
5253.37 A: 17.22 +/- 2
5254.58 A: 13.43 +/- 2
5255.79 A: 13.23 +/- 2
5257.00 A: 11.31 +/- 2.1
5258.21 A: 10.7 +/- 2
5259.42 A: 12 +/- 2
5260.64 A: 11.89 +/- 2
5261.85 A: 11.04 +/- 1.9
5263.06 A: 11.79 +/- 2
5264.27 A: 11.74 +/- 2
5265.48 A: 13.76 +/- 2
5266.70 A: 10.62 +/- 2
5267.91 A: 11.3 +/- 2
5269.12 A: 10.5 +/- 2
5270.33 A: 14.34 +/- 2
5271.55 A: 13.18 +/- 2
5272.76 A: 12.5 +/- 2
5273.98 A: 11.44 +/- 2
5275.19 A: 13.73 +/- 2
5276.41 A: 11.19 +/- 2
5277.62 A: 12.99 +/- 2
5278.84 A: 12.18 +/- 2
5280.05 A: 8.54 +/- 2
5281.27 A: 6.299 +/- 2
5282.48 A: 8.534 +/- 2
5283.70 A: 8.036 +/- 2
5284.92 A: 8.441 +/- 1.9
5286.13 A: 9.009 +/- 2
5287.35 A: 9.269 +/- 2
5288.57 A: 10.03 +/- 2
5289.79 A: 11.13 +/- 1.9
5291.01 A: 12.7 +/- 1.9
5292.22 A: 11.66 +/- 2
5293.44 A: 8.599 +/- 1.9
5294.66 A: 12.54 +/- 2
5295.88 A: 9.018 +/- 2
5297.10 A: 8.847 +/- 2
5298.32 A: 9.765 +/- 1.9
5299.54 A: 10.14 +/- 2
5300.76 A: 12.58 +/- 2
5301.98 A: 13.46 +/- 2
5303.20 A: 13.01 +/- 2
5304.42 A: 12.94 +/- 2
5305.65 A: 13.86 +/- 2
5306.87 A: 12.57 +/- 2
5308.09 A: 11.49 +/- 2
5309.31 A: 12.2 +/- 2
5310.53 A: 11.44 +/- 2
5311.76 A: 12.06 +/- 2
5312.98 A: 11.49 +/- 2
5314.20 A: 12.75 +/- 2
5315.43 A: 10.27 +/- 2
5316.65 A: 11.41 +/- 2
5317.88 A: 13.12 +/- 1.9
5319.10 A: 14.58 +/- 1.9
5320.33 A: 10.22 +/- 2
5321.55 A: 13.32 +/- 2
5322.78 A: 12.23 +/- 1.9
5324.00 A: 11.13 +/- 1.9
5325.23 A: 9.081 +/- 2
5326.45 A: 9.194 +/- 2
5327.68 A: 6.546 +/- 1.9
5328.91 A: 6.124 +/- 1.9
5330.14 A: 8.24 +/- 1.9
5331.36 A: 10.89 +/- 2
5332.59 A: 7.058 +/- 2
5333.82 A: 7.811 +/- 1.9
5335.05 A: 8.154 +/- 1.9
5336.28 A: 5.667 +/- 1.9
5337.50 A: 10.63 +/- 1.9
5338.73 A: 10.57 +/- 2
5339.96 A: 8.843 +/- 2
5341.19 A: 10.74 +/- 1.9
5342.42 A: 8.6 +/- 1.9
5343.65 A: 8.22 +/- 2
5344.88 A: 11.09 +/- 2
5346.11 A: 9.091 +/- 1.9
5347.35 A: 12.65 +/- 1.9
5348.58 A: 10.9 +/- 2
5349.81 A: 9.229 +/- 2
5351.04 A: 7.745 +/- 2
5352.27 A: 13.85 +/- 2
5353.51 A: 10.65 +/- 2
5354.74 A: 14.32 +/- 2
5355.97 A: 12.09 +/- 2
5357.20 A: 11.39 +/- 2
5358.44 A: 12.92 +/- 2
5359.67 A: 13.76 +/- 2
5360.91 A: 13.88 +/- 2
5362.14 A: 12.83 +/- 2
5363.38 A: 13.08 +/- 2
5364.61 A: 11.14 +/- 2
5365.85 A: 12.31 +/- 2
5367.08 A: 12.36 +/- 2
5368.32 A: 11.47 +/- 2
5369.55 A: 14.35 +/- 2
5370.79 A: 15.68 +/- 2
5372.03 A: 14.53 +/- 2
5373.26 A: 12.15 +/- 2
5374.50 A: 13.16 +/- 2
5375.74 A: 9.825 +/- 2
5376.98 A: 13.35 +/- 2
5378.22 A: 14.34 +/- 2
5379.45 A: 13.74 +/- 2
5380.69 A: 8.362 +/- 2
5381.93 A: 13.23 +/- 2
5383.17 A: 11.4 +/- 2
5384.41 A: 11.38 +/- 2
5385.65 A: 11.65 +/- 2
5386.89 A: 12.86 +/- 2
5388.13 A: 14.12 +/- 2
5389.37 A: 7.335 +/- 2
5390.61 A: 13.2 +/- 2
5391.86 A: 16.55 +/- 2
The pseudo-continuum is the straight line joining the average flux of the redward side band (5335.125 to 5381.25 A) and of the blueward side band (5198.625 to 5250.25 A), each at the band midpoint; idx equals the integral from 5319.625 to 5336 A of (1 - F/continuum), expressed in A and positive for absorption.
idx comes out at 2.8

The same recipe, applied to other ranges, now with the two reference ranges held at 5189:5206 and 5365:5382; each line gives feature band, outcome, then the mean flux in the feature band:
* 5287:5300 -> 2.5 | 10.4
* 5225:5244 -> 5.2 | 9.31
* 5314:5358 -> 8.8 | 10.2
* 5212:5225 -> 3.7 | 9.23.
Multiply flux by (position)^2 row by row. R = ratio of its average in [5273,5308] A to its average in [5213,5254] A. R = 1.12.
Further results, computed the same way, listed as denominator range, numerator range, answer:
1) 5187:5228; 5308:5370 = 1.08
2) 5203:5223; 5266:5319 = 1.21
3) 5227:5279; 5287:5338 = 0.97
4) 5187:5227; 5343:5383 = 1.20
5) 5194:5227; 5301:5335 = 1.15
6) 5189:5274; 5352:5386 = 1.22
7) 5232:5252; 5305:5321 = 1.21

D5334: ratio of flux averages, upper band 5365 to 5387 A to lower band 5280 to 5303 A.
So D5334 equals 1.25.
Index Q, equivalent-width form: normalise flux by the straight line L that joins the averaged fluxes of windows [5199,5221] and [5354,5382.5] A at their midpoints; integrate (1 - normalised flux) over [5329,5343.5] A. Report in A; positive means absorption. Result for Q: 4.1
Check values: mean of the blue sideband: 9.77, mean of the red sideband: 12.8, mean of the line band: 8.72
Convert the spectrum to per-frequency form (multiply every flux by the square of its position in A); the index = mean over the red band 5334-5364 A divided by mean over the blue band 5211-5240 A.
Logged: 1.24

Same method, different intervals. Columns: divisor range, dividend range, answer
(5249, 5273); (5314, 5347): 0.81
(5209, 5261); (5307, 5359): 1.07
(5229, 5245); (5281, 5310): 1.09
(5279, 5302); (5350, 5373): 1.31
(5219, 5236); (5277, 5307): 1.25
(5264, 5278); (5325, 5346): 0.72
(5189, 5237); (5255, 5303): 1.09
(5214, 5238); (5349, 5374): 1.45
